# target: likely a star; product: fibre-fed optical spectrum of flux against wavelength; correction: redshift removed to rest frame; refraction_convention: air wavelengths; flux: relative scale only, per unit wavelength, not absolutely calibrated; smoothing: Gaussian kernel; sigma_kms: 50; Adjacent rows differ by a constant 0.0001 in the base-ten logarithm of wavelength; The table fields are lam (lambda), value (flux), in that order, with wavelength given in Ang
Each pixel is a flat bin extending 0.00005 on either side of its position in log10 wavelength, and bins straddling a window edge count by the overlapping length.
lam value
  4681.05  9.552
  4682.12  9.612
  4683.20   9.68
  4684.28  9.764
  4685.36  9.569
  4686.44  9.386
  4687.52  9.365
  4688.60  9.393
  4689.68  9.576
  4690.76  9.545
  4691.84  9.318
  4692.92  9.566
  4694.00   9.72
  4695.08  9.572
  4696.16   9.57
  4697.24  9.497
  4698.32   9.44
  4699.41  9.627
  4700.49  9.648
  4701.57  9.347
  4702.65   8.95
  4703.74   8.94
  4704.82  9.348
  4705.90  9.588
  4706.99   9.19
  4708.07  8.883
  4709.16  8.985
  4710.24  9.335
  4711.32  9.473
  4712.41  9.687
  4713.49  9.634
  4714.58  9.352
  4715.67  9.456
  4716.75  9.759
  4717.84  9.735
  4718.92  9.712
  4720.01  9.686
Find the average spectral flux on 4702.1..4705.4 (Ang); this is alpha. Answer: 9.09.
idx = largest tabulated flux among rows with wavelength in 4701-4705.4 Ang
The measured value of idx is 9.348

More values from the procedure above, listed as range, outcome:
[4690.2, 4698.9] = 9.72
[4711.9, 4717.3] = 9.759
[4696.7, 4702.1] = 9.648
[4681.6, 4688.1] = 9.764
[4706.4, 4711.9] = 9.473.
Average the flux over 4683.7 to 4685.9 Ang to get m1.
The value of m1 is 9.65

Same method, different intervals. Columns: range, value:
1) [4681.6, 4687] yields 9.59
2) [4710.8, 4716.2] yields 9.51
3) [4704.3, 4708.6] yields 9.26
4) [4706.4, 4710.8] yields 9.11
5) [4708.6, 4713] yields 9.38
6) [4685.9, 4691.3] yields 9.45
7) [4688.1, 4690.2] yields 9.48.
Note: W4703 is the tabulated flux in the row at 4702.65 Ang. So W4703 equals 8.95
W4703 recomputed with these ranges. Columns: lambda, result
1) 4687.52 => 9.365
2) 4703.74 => 8.94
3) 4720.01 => 9.686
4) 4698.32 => 9.44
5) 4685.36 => 9.569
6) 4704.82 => 9.348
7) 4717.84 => 9.735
